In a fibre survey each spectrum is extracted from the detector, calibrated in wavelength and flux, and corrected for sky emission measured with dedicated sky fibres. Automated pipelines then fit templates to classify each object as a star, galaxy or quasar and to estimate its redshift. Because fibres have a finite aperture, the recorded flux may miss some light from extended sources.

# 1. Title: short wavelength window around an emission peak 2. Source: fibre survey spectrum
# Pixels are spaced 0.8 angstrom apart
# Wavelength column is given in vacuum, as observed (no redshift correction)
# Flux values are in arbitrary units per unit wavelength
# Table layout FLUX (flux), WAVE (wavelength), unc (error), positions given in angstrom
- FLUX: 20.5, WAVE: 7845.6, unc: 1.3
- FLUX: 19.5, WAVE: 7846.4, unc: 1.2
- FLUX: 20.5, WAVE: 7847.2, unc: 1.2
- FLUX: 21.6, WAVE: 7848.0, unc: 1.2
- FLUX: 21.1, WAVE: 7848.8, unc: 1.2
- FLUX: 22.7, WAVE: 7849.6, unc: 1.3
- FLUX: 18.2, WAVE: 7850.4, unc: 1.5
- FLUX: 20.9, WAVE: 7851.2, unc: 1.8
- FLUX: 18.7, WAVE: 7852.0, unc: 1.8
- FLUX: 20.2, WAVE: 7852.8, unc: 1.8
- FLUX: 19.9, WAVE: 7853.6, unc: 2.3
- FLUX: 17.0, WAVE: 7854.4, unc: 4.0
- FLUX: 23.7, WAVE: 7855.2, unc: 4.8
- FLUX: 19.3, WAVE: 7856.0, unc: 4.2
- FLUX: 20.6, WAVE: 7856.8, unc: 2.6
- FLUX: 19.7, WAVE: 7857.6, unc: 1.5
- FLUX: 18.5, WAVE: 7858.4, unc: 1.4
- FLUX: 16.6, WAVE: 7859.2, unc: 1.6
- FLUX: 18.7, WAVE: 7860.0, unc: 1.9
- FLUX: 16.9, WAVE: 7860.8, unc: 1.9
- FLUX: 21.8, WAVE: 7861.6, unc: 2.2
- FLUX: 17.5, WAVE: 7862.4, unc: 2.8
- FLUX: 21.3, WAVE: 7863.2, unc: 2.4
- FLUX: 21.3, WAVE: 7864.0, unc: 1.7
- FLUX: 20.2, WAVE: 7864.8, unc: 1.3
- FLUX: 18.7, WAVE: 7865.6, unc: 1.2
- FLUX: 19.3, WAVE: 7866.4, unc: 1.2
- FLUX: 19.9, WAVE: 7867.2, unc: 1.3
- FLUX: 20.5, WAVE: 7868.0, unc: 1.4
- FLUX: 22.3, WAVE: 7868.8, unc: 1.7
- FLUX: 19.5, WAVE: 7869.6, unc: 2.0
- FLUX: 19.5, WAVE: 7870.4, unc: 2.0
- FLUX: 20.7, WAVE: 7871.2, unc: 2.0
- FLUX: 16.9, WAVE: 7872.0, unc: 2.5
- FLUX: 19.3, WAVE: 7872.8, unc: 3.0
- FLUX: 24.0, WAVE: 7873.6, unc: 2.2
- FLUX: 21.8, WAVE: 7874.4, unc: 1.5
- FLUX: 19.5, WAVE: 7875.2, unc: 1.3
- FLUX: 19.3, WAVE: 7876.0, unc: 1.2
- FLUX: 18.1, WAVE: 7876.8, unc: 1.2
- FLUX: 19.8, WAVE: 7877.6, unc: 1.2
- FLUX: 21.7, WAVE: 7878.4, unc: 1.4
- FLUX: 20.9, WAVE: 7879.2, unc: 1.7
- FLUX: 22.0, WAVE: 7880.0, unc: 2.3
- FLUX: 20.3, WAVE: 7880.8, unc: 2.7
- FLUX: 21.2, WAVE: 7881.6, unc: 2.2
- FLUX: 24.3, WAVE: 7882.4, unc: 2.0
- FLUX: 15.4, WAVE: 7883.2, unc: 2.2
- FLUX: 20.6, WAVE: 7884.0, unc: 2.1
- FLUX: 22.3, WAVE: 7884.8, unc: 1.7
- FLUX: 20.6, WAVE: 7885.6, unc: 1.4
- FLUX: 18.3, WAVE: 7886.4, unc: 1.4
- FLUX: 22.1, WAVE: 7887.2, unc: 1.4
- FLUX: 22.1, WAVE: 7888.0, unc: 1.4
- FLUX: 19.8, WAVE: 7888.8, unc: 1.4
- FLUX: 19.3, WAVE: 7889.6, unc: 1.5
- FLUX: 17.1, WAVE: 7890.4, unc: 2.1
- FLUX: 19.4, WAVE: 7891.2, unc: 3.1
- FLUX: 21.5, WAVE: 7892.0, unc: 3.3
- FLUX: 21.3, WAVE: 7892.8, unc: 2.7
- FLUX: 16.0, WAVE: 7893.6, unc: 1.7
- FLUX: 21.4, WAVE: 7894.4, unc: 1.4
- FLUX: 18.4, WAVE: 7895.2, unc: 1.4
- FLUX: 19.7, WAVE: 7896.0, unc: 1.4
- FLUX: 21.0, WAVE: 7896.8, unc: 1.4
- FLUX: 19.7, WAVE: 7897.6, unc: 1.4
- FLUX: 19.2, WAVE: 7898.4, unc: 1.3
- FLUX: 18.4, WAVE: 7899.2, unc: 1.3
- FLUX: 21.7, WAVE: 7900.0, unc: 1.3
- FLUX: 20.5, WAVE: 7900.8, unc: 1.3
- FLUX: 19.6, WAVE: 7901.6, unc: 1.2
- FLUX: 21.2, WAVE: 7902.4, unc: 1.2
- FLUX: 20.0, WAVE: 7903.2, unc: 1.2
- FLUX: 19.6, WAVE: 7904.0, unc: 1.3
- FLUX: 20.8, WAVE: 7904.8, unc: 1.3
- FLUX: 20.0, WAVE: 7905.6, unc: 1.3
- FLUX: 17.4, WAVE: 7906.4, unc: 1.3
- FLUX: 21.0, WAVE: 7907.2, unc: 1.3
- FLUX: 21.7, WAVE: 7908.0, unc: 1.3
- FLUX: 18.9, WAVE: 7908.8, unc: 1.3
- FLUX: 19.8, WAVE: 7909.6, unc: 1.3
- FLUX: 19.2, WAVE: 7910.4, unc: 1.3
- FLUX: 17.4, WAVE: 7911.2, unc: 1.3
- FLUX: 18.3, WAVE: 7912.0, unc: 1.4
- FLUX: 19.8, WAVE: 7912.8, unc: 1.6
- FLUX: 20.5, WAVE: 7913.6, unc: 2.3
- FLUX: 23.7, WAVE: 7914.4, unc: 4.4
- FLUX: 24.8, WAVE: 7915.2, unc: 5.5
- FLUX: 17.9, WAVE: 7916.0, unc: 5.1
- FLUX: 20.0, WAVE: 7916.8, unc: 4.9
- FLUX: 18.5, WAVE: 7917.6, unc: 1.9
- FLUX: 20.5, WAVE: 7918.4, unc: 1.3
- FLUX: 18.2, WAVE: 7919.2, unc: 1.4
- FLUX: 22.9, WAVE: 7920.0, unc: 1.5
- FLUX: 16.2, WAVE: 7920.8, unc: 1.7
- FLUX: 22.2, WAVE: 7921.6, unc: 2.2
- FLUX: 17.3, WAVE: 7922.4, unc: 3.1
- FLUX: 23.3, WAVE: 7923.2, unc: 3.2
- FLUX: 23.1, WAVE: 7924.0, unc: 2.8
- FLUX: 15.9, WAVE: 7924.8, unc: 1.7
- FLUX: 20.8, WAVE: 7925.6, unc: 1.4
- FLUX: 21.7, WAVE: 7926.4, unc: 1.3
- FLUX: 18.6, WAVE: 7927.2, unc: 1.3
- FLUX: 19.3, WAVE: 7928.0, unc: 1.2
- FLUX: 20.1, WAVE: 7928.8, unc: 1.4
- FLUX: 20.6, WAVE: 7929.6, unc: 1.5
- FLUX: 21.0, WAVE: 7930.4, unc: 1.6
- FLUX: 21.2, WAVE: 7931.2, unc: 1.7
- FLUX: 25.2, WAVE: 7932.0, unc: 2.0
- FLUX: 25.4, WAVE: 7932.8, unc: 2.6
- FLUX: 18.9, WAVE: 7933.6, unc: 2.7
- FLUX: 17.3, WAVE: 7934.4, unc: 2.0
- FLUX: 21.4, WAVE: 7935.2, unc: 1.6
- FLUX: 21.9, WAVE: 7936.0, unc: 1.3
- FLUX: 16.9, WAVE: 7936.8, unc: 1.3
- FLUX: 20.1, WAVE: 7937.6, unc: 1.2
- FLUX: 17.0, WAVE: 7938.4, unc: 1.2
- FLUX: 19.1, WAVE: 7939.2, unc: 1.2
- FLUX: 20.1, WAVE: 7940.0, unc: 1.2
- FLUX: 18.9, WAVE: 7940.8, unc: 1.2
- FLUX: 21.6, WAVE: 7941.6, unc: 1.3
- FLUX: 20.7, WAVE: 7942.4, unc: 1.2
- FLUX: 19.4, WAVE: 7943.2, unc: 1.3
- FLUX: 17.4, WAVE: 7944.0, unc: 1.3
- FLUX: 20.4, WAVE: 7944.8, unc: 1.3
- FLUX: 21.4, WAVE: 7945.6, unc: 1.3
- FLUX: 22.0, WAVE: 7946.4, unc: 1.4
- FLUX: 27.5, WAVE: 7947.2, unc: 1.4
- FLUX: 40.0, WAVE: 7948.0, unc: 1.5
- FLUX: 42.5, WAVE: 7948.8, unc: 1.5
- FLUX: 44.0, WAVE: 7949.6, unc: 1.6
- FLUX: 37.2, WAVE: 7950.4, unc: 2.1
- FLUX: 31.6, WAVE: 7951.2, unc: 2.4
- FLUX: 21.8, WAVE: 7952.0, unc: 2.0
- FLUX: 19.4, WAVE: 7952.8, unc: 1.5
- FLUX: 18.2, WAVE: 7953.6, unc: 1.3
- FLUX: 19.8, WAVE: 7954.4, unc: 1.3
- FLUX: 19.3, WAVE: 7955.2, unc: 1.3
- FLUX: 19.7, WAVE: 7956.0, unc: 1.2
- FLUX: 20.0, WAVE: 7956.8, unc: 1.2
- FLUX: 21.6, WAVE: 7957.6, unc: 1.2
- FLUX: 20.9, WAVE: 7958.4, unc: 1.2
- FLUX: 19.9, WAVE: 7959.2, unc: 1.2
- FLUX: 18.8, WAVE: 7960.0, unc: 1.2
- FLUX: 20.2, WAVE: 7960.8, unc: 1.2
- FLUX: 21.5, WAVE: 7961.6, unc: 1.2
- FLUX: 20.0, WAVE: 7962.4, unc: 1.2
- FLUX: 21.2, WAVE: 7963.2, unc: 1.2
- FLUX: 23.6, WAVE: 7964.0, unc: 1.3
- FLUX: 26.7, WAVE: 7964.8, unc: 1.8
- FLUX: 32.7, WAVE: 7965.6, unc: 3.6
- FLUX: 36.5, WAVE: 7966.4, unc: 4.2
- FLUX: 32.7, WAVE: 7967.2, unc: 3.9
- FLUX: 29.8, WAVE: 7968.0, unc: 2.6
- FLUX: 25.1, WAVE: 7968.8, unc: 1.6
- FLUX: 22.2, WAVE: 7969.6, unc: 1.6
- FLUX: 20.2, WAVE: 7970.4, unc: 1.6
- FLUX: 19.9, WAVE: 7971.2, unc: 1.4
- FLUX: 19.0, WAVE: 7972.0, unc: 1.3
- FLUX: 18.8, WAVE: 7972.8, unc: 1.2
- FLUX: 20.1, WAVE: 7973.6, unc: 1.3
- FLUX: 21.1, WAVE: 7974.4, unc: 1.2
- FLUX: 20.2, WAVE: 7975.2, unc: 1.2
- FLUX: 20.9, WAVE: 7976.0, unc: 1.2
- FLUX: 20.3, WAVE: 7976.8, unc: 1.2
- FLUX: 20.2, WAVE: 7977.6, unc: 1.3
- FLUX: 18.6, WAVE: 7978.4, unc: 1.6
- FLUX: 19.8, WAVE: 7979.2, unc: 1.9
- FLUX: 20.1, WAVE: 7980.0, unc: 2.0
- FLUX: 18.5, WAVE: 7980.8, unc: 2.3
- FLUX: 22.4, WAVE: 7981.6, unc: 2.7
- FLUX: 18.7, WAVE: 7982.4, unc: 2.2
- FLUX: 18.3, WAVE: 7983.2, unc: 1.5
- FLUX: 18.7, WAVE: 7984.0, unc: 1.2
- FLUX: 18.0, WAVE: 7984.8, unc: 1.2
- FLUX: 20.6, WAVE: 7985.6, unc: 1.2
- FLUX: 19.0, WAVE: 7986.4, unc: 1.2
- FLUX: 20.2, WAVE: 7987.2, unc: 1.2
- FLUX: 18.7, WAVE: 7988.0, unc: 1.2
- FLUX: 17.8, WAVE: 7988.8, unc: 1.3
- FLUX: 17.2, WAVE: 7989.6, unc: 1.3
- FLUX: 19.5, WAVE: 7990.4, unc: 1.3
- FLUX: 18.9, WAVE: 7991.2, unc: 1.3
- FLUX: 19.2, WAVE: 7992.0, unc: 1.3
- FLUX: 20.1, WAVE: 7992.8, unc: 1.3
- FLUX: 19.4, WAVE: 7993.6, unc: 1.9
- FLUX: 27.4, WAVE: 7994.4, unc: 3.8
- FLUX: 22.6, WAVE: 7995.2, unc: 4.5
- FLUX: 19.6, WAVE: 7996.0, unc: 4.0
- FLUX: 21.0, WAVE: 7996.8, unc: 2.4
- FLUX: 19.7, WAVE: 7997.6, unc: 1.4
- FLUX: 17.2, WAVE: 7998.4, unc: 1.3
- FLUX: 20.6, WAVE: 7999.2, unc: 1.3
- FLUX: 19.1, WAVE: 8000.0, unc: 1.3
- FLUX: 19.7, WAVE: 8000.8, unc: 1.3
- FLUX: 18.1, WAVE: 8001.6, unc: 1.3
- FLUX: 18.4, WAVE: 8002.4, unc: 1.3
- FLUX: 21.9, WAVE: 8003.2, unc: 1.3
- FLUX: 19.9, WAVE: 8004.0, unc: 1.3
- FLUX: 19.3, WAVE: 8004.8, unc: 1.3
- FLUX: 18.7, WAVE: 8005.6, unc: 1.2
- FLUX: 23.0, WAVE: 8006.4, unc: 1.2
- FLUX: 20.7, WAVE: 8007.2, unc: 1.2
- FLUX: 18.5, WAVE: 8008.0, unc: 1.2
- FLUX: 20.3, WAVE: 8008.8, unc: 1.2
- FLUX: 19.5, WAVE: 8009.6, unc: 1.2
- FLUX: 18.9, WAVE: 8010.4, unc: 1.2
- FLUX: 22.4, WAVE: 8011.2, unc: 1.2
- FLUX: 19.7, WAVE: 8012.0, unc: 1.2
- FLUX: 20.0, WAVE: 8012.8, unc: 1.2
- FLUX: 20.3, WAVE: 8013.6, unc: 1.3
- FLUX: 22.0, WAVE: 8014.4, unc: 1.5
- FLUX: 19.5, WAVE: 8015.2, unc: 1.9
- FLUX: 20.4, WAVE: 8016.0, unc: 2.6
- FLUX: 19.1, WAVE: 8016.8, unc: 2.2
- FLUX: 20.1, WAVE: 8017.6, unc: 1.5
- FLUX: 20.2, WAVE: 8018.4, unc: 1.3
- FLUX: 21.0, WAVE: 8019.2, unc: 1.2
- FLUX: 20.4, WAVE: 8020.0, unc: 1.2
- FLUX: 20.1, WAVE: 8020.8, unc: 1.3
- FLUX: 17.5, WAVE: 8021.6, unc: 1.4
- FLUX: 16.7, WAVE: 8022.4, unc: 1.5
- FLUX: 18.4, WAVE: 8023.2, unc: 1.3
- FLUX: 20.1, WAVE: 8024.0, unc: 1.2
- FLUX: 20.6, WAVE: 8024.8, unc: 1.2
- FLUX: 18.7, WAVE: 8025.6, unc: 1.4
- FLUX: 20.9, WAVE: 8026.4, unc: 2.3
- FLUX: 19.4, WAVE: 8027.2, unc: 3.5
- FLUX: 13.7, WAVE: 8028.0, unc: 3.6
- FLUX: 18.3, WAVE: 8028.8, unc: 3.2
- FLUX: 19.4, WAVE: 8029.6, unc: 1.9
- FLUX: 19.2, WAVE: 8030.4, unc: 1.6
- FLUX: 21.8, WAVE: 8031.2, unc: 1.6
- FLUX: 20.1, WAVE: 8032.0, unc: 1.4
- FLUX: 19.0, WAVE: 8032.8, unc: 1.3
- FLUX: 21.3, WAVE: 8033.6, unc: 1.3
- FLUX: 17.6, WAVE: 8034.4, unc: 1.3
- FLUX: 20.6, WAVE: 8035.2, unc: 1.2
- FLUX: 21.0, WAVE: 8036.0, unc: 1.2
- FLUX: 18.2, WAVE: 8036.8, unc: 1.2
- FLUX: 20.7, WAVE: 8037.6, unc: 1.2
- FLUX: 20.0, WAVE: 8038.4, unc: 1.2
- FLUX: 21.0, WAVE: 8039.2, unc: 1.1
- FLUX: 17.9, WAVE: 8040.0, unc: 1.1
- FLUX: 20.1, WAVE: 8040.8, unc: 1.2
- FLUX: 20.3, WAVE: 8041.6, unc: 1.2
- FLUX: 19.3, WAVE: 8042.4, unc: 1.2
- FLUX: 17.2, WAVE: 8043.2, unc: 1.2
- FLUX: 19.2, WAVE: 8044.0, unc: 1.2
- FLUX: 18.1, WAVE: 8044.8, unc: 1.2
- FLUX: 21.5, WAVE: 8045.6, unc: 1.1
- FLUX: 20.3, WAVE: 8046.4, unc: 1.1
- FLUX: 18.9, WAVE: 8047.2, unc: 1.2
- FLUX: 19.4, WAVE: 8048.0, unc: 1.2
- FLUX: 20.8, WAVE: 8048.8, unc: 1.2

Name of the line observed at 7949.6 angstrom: [S II]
